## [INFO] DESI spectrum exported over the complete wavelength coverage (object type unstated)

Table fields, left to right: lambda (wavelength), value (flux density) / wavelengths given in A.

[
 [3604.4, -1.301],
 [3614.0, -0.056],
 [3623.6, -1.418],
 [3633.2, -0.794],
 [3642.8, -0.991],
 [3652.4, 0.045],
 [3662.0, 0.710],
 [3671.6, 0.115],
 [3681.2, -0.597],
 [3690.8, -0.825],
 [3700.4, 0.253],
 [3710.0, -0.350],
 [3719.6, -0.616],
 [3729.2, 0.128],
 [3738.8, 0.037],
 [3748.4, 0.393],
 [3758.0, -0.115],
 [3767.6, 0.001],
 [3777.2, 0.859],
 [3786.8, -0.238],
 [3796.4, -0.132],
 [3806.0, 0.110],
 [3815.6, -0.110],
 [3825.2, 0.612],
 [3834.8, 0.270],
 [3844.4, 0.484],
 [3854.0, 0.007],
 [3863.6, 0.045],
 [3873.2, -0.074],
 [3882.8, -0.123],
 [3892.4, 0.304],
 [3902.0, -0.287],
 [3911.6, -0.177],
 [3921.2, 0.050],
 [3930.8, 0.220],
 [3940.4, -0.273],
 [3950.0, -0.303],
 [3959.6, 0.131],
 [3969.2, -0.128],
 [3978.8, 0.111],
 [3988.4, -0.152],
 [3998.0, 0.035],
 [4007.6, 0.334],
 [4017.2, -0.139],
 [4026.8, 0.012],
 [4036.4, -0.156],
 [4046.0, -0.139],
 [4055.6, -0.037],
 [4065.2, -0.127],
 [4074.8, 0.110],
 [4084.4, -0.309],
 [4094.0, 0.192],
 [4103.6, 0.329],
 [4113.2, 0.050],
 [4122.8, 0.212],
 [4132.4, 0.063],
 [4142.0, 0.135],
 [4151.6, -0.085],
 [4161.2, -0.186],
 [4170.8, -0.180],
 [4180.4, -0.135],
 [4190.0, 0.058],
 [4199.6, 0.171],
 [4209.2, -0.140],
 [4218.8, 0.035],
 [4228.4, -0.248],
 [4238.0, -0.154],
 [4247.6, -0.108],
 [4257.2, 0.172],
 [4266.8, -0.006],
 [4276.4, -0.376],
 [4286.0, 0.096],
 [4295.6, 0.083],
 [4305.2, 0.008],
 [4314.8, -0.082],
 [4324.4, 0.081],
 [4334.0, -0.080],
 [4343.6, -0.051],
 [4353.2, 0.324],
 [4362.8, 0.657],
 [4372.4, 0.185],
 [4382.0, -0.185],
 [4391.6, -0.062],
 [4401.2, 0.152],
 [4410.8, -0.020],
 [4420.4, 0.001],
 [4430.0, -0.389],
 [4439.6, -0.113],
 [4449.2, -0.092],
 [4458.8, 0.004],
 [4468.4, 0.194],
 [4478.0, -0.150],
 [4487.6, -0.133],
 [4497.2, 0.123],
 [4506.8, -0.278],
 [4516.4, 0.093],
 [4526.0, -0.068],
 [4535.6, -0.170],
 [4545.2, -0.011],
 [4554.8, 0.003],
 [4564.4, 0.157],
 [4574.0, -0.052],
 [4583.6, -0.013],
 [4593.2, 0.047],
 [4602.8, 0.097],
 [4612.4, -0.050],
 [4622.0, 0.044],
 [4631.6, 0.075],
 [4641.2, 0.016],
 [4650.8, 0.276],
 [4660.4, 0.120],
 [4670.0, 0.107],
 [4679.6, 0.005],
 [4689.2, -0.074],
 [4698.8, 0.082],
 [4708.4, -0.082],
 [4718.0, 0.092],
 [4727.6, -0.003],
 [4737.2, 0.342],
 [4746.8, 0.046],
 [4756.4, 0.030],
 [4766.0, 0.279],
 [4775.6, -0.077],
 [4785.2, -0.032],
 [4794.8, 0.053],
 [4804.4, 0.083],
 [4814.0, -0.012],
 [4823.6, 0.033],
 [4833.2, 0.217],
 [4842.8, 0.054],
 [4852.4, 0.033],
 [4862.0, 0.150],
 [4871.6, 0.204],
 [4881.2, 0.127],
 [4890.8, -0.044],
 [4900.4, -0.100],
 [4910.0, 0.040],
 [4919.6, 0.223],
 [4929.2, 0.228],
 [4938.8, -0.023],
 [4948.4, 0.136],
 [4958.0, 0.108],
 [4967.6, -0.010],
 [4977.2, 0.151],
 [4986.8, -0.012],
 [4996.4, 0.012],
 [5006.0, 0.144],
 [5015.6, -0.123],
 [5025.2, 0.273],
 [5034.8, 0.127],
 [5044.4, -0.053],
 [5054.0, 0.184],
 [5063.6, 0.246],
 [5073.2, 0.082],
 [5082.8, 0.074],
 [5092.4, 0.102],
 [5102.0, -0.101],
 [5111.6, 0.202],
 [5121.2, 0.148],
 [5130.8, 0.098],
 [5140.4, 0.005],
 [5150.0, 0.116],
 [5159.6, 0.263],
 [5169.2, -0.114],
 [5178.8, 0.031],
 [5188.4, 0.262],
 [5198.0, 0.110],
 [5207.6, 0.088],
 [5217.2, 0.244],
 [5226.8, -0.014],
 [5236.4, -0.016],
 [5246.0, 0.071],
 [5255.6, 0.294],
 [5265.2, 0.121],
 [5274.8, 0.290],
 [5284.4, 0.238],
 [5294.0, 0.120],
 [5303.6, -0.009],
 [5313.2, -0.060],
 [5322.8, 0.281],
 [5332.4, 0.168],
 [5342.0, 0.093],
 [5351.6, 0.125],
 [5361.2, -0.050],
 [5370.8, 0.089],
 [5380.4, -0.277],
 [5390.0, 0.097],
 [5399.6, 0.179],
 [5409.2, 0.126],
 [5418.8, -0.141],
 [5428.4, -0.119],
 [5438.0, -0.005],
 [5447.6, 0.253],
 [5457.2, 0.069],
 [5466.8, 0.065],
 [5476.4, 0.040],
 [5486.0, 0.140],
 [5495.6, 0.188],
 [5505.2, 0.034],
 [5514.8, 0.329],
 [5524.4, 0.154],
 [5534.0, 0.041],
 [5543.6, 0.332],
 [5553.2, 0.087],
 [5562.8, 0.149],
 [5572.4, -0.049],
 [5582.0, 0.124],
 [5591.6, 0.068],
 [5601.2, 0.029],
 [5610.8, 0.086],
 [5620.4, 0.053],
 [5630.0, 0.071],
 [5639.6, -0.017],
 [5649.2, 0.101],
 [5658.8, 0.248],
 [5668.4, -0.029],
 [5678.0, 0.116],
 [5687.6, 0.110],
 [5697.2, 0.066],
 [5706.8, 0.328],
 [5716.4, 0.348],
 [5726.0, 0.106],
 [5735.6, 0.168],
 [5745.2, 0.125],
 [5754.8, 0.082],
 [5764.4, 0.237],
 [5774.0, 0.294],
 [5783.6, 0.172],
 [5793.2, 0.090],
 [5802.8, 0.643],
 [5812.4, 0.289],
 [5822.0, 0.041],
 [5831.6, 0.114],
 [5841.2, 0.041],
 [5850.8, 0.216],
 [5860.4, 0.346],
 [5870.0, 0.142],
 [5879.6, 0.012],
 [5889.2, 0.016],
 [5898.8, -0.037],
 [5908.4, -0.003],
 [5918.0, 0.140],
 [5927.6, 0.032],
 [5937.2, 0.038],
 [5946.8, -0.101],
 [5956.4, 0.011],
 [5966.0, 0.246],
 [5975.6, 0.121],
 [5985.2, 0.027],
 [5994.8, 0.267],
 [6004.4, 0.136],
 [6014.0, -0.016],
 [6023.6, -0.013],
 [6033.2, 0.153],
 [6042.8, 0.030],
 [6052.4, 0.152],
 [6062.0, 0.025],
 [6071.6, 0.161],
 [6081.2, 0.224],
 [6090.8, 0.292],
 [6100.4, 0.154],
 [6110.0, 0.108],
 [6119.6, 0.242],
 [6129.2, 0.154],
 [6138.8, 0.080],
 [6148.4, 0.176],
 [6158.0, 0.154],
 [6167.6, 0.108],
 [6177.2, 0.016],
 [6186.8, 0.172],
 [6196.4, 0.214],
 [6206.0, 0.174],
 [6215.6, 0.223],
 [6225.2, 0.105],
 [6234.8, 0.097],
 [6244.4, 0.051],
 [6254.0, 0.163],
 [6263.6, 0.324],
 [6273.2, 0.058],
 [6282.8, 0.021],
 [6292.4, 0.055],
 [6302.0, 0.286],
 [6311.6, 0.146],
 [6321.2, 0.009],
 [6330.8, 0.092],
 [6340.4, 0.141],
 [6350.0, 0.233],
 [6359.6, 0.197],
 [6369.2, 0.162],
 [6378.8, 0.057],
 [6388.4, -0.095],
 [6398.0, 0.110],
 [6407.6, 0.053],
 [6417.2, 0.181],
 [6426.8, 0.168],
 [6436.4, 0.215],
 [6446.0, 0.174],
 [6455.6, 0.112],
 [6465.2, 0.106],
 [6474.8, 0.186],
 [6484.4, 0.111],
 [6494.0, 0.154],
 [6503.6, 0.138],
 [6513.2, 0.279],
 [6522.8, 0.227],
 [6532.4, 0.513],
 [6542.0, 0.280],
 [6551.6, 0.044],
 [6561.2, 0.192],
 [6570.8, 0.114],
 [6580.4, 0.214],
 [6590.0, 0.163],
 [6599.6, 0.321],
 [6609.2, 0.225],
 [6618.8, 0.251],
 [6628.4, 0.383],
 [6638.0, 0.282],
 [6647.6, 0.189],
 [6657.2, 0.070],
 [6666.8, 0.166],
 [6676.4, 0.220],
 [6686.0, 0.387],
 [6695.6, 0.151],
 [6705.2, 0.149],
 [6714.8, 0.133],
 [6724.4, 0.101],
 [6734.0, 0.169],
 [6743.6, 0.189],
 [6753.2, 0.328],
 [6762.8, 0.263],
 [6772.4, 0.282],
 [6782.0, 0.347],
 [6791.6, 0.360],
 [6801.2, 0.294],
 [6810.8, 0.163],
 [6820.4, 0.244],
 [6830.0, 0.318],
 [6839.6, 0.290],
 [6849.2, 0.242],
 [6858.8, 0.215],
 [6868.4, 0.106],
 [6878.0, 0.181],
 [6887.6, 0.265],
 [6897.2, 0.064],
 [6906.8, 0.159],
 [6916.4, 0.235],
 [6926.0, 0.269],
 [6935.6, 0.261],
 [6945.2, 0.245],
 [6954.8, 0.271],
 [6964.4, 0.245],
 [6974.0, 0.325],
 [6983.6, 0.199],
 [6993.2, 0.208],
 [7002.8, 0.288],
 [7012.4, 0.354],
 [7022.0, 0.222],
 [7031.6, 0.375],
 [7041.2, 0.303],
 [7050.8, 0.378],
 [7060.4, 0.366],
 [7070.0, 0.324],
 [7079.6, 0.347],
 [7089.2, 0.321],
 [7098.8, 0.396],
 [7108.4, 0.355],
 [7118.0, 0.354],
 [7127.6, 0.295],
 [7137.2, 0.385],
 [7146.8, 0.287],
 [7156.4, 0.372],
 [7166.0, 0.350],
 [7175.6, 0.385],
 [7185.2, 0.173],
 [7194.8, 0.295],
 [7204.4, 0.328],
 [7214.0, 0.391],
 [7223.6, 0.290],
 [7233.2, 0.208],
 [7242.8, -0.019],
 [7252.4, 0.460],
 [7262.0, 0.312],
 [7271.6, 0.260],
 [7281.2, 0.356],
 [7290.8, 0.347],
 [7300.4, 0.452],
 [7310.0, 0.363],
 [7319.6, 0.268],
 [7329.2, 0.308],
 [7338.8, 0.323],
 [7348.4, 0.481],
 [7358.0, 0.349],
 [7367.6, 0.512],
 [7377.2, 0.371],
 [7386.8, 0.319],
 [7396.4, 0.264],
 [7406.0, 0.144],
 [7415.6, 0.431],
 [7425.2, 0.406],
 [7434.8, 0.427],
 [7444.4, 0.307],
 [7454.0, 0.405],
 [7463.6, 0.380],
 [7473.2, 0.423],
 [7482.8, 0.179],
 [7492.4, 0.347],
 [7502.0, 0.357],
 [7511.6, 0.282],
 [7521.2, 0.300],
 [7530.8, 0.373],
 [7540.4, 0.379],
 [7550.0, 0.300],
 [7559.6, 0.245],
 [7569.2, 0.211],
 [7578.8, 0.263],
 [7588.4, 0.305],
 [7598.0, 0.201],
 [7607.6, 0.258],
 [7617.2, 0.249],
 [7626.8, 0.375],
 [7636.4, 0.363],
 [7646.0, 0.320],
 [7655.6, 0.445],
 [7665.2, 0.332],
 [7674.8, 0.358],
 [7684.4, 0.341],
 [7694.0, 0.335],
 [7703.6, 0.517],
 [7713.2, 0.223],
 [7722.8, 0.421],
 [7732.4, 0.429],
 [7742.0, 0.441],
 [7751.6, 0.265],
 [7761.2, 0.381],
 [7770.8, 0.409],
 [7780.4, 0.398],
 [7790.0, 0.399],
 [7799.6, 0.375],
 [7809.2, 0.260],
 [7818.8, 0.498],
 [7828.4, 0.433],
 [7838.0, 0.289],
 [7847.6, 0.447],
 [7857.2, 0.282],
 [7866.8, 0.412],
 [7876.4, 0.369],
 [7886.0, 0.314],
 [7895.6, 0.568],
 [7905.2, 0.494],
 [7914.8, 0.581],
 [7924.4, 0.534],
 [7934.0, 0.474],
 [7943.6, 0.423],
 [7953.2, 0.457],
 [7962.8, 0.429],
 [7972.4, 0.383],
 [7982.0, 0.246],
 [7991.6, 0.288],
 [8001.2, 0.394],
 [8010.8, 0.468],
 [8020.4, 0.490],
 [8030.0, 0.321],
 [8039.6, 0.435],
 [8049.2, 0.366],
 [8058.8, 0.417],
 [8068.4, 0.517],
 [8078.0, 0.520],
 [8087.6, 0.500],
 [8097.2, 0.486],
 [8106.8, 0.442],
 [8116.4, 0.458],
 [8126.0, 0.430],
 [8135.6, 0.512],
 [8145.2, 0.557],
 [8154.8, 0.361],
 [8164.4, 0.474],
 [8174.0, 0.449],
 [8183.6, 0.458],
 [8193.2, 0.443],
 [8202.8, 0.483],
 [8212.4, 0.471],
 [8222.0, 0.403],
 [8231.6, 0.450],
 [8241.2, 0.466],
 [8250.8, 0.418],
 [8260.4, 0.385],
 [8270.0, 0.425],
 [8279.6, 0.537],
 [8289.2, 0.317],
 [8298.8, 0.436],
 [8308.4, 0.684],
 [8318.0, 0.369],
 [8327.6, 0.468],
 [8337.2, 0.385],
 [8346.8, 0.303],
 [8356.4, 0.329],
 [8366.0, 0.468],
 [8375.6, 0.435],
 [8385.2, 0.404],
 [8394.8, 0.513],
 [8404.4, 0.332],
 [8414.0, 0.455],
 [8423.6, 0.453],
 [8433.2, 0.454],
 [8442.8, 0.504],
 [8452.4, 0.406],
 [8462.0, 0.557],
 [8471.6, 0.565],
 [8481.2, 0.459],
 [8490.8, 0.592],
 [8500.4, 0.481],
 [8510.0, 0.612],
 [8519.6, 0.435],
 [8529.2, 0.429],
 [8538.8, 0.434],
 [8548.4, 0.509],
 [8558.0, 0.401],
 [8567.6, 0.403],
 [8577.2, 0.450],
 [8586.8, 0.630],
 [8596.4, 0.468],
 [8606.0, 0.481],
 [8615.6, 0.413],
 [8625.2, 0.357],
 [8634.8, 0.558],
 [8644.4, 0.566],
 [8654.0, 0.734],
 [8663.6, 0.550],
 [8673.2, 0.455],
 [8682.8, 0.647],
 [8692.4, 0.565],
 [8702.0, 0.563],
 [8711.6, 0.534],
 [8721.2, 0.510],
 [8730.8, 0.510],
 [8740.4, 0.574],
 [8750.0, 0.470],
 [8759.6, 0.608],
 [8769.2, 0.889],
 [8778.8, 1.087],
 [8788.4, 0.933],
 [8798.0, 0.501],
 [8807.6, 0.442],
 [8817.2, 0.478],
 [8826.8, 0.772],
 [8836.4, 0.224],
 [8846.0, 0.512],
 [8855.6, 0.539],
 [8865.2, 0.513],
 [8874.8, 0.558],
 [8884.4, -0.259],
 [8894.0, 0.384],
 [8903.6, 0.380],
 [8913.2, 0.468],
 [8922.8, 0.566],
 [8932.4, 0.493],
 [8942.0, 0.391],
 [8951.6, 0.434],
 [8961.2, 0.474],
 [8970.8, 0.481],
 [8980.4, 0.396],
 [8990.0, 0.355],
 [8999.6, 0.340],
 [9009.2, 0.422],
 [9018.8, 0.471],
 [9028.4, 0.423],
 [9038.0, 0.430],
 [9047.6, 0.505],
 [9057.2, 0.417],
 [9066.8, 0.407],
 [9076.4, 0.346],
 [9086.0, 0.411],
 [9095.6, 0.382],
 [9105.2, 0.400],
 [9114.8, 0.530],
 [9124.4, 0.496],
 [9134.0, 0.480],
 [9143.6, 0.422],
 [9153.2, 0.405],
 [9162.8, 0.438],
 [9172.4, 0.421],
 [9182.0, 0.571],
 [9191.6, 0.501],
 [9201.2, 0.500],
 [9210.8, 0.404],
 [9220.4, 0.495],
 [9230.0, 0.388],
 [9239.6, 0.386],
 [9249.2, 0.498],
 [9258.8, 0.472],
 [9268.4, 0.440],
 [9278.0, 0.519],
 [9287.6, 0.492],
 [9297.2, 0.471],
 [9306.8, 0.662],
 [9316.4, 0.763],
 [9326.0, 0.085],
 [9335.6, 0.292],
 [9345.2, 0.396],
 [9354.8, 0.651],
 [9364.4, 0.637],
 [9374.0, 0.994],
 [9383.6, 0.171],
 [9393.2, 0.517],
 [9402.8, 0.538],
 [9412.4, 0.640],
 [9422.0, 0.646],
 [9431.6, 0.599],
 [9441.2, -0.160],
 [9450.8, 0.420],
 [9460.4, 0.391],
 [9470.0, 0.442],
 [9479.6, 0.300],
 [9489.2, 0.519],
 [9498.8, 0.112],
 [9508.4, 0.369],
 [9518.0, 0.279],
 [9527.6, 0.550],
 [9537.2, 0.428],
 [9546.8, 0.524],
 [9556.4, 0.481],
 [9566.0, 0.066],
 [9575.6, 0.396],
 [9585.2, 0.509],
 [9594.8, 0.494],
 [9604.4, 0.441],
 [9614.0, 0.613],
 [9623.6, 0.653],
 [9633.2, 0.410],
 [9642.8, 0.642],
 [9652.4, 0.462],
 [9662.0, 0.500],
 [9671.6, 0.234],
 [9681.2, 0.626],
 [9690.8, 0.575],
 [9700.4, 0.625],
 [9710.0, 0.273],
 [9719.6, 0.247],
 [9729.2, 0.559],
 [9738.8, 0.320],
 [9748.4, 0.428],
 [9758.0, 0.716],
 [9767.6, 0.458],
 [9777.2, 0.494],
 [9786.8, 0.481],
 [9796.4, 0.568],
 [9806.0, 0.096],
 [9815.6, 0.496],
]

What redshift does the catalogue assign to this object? 0.753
